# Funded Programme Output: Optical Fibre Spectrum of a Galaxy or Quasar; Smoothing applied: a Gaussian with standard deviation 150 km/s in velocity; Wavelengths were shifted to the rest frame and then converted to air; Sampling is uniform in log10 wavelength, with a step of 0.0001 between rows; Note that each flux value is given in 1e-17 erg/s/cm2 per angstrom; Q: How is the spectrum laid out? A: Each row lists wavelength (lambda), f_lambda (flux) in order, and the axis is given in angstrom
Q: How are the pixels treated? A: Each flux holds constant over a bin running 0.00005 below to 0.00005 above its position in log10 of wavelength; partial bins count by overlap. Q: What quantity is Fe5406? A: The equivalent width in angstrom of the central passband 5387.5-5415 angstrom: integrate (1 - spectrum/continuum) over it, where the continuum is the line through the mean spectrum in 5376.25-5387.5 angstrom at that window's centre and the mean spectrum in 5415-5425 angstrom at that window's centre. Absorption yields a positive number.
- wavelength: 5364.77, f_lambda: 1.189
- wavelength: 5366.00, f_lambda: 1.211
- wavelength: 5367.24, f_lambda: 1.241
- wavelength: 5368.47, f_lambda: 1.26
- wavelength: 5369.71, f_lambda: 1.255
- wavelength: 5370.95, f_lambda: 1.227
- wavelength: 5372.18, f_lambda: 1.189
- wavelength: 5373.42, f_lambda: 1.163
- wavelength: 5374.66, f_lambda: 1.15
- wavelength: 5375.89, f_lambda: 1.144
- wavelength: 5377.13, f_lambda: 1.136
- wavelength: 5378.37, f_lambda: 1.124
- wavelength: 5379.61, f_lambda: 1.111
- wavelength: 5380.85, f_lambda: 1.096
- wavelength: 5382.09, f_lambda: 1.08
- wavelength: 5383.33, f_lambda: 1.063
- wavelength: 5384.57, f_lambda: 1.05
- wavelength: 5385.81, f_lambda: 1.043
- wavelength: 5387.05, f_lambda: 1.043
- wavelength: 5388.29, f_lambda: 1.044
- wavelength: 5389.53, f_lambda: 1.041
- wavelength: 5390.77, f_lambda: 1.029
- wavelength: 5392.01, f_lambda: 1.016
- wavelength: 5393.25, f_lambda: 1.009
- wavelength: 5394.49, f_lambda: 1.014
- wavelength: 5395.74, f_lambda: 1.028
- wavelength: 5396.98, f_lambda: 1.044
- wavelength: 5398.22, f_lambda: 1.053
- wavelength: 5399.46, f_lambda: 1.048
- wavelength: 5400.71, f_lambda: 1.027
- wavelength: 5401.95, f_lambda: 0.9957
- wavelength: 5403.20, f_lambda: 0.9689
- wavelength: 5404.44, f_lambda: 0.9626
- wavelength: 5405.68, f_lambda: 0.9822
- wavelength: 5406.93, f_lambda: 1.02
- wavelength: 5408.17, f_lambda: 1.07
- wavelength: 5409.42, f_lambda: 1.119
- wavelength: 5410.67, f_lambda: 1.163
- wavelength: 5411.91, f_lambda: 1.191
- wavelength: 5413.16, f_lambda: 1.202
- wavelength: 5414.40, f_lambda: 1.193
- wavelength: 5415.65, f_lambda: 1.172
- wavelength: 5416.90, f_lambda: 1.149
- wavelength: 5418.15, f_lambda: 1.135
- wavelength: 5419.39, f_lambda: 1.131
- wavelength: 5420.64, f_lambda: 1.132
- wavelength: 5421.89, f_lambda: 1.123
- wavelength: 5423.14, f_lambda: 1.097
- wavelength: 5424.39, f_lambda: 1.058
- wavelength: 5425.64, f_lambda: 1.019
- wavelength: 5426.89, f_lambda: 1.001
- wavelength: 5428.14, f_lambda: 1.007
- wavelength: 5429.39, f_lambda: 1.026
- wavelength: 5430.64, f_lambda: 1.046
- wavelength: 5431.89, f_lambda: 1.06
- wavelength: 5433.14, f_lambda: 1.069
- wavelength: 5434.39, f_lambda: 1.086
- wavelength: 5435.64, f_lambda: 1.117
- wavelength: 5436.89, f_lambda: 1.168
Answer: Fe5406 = 1.2 angstrom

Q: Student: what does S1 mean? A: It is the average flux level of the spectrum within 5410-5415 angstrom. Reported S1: 1.19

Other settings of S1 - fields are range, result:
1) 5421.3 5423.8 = 1.11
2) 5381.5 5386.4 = 1.06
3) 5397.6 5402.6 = 1.03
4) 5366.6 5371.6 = 1.25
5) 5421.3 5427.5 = 1.06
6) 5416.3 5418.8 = 1.14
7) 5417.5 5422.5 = 1.13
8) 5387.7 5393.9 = 1.03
